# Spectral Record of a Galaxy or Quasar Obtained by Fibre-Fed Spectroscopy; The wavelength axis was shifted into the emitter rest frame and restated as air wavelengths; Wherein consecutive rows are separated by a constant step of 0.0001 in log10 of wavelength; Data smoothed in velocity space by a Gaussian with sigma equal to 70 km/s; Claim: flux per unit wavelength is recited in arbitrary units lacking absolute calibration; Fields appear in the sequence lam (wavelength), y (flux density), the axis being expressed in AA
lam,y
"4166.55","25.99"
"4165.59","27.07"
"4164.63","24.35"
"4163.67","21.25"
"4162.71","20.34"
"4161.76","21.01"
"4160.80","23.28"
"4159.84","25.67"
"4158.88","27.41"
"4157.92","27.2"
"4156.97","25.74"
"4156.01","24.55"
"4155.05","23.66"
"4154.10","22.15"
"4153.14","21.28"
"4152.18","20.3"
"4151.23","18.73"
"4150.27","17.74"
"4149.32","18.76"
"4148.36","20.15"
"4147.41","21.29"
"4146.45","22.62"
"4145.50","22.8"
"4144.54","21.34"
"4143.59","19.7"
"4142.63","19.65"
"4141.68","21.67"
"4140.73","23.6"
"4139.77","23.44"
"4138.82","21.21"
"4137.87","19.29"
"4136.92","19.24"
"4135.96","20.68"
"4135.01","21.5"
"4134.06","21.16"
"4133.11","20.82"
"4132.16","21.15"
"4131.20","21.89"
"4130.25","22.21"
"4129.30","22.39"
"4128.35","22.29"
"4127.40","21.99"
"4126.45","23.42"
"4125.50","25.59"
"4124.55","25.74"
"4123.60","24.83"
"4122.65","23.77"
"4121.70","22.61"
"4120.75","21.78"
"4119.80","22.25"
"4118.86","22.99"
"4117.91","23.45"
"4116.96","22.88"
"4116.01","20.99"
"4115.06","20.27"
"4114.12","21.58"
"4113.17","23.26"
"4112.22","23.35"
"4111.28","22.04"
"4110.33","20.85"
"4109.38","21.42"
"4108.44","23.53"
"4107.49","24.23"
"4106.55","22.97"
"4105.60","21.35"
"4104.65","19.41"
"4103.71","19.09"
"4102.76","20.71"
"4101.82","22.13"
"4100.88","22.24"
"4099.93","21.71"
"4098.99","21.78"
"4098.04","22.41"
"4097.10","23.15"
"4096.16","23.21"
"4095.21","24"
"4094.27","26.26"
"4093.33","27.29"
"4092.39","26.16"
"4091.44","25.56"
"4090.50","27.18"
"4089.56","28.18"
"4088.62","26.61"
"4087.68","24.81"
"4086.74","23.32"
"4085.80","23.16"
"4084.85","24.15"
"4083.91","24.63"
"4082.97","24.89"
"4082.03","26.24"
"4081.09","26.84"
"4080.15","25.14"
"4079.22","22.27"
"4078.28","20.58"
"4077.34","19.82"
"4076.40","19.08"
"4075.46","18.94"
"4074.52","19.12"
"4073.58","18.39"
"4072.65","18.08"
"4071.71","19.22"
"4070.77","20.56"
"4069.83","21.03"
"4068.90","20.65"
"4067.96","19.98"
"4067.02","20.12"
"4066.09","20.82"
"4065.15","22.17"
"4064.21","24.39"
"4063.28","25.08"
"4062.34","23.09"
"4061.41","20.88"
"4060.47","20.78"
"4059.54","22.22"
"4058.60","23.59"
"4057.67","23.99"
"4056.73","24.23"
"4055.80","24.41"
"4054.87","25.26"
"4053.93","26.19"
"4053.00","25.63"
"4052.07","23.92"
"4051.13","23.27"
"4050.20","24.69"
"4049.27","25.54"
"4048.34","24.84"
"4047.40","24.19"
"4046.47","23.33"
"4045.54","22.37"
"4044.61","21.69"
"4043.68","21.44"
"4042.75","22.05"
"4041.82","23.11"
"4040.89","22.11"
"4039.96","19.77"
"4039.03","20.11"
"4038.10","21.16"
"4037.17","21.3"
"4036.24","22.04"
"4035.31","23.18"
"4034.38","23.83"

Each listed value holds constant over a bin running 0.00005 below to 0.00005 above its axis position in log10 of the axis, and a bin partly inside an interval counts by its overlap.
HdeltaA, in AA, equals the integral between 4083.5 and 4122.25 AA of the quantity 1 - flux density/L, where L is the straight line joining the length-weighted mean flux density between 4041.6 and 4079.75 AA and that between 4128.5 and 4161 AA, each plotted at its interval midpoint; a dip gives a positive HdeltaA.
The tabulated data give -1.9 AA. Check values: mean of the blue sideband 22.2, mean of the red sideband 21.9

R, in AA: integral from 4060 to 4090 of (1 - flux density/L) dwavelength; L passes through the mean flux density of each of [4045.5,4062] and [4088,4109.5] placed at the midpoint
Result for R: 1.8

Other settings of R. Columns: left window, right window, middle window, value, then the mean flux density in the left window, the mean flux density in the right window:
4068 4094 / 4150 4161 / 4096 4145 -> 2.32 AA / 23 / 23.2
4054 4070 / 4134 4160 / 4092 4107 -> -0.29 AA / 22.6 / 21.8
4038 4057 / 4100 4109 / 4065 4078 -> 1.64 AA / 23.3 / 21.7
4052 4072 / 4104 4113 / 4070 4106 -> -0.78 AA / 22.6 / 22.1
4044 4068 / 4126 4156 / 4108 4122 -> -0.18 AA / 23.4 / 21.3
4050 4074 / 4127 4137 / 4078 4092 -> -1.83 AA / 22.4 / 21.5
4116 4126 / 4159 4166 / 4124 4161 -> 2.08 AA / 23.5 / 23.5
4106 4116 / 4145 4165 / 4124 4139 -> 0.26 AA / 22.3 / 22.4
